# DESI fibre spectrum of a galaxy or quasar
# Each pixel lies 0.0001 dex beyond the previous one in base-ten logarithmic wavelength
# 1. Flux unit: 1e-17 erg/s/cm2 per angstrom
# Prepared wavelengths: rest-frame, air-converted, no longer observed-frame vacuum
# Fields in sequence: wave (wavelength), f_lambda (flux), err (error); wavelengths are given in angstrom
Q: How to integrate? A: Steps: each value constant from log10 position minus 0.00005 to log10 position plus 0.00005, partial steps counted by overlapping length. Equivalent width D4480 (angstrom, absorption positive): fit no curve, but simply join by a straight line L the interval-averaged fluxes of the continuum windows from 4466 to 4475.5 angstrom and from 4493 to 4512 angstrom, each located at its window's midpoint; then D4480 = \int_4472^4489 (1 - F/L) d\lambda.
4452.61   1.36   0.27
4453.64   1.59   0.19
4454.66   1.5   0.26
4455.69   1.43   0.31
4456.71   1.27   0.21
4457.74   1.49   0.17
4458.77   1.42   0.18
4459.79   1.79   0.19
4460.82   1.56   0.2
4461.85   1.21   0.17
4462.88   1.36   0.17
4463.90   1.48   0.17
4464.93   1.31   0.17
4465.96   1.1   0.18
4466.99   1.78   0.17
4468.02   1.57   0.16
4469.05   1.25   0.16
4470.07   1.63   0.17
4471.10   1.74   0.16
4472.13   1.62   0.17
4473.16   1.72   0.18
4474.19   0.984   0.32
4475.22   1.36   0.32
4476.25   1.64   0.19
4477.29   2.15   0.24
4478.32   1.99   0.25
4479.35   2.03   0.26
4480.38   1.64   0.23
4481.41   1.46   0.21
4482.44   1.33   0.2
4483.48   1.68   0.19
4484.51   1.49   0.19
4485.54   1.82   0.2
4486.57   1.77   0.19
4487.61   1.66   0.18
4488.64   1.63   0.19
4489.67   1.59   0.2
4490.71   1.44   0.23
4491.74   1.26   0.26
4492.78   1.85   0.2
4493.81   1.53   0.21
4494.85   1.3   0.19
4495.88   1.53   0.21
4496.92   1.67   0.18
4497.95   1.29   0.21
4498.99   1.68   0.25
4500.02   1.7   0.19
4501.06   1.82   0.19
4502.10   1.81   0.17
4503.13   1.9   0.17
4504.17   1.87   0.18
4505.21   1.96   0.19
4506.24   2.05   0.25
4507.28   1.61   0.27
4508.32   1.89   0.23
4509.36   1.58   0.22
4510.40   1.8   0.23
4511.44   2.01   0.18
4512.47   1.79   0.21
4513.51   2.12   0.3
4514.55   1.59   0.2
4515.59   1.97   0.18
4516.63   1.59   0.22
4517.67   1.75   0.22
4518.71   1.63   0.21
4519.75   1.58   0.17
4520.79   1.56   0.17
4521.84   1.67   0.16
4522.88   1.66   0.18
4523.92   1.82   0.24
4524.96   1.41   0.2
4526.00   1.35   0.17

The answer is -0.8 angstrom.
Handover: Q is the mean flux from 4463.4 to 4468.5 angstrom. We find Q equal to 1.45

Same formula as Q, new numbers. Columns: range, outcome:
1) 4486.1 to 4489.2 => 1.68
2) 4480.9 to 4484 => 1.49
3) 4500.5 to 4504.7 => 1.85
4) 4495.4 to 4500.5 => 1.57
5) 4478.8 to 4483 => 1.62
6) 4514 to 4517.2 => 1.72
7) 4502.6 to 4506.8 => 1.94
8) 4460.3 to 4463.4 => 1.38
